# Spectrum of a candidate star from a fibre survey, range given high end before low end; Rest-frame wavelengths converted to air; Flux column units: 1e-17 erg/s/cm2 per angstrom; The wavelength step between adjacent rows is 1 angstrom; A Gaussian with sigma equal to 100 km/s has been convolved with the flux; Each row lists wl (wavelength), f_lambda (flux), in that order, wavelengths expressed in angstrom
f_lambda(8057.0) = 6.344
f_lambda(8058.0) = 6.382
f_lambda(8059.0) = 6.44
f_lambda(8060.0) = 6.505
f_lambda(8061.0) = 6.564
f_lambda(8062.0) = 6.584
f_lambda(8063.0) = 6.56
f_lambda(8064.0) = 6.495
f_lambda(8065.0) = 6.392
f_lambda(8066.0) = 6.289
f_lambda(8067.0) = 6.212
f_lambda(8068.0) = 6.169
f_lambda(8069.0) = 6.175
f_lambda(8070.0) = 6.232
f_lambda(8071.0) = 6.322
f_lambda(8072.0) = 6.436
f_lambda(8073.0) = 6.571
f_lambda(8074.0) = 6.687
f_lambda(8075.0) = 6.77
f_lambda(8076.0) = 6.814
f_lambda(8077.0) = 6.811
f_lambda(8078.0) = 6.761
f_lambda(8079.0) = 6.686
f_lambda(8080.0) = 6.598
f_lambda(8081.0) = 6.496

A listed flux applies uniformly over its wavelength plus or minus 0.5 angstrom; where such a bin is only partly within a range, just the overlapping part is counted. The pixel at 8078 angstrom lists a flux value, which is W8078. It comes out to 6.761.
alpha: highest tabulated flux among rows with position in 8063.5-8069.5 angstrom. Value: 6.495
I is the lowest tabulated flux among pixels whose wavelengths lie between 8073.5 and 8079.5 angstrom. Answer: 6.686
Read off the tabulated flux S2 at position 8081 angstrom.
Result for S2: 6.496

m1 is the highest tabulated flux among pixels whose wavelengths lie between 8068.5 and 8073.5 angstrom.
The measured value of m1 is 6.571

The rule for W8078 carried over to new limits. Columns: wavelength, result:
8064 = 6.495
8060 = 6.505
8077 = 6.811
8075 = 6.77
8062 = 6.584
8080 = 6.598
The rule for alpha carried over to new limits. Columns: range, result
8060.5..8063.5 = 6.584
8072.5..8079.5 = 6.814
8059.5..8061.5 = 6.564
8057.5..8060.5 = 6.505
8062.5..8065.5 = 6.56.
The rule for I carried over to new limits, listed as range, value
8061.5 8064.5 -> 6.495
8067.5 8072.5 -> 6.169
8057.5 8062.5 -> 6.382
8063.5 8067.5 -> 6.212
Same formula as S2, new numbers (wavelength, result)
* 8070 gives 6.232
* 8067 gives 6.212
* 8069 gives 6.175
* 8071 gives 6.322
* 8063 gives 6.56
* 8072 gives 6.436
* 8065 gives 6.392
